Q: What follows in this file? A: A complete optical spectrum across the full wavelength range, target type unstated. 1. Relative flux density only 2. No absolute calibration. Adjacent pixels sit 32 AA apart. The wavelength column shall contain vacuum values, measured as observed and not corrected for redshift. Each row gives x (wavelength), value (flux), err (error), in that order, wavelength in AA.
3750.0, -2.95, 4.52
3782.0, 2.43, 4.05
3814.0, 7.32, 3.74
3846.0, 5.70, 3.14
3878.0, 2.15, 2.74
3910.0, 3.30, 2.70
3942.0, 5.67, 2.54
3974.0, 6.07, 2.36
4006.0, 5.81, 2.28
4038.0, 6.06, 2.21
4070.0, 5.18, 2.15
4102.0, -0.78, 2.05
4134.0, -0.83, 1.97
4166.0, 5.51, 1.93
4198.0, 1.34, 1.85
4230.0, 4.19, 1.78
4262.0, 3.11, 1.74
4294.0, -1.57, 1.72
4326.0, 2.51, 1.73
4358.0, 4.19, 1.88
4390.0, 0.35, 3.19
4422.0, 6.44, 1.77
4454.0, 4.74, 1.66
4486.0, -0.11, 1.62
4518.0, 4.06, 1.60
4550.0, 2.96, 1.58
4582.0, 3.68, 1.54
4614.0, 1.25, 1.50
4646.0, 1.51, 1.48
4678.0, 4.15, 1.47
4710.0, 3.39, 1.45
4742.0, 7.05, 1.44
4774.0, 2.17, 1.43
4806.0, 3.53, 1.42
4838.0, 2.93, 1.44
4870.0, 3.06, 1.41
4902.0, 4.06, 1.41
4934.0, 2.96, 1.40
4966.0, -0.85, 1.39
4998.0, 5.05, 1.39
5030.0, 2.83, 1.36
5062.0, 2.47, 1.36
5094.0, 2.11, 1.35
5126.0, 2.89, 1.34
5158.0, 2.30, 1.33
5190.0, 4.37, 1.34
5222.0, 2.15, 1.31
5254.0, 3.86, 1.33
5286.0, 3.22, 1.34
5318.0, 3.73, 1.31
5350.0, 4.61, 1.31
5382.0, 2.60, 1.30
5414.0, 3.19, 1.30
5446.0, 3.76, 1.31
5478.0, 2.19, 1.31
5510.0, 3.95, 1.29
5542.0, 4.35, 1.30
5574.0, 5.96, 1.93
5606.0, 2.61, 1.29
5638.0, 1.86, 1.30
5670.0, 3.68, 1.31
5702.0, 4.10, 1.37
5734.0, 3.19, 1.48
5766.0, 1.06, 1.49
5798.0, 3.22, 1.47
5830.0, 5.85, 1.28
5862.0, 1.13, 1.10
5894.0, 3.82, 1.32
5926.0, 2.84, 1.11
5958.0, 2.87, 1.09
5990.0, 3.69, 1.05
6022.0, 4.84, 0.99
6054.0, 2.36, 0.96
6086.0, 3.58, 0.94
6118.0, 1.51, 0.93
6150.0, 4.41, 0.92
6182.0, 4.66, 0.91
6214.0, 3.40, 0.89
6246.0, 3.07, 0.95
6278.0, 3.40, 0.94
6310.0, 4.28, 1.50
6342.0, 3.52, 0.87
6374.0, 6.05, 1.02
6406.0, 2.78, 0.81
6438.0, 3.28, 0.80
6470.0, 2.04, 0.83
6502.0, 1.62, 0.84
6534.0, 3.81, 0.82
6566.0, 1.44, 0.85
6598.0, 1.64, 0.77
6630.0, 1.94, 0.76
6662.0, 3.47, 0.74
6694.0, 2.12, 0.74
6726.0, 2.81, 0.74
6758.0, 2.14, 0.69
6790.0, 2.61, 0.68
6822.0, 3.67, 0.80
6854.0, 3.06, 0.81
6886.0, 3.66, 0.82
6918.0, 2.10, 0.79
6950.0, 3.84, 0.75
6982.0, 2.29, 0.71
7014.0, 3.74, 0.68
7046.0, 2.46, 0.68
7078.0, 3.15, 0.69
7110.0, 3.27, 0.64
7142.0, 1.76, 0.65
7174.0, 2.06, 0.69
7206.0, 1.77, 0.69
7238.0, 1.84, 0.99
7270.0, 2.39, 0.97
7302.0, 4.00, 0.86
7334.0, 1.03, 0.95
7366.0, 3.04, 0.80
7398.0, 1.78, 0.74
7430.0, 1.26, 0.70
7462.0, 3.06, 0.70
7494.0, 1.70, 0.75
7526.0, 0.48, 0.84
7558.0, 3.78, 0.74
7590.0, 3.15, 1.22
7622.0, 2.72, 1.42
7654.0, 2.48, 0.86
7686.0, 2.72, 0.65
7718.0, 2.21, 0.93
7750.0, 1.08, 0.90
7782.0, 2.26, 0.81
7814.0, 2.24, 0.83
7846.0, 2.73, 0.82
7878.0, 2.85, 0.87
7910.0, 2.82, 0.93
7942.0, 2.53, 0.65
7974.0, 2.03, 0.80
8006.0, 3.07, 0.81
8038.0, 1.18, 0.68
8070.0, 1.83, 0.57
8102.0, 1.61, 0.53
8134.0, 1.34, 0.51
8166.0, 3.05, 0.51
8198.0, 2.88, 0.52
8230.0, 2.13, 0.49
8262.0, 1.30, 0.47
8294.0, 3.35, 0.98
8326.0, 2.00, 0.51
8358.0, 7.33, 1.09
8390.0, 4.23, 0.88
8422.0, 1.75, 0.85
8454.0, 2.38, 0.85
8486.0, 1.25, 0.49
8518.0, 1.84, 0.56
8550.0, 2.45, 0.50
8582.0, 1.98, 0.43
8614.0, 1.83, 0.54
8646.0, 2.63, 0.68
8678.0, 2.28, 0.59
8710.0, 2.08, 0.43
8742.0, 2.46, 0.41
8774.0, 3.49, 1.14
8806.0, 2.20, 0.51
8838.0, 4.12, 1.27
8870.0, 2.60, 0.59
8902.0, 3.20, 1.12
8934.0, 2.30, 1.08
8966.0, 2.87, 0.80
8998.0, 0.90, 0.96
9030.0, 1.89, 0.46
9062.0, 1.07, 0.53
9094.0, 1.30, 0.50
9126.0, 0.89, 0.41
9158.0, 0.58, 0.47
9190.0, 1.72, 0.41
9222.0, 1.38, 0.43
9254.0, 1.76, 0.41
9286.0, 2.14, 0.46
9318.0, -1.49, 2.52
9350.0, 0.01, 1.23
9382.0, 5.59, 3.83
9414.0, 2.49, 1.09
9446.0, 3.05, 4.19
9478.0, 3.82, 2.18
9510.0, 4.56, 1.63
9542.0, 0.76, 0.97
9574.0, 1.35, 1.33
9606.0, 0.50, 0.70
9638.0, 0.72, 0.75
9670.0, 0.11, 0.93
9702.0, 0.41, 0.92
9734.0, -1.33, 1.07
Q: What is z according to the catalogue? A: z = 0.27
